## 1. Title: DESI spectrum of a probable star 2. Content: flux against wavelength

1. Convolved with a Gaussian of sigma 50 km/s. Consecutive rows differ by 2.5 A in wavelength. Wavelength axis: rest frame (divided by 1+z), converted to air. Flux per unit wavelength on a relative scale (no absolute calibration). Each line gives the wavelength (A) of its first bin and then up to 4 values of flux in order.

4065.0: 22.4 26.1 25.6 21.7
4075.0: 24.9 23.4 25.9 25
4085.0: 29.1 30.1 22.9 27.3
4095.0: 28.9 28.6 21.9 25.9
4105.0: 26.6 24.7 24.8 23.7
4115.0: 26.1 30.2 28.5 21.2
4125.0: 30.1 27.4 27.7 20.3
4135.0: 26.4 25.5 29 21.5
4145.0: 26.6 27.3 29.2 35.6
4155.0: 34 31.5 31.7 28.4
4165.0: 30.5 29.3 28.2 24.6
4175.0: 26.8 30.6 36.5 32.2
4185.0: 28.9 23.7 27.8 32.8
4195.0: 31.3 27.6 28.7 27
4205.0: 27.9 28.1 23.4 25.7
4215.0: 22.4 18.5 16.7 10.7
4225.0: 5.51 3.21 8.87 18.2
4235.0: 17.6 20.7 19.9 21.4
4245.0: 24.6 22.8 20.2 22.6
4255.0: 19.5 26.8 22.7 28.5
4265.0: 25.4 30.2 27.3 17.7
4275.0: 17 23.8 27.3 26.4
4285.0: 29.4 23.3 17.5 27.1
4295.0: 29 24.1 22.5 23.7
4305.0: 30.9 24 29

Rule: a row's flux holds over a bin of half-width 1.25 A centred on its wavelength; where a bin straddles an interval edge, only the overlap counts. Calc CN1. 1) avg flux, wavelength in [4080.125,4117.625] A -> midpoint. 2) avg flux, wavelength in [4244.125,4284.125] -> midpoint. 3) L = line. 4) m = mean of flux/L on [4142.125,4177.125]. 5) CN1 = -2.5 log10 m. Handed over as -0.15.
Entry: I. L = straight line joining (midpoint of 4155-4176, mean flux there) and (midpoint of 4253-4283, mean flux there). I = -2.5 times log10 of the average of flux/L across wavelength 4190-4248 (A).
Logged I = 0.26 mag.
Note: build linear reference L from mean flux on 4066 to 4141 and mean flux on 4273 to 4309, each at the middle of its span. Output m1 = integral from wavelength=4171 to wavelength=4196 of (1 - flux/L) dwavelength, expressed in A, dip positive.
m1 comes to -4.0 A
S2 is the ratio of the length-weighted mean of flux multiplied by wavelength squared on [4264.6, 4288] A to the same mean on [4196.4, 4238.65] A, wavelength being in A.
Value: 1.3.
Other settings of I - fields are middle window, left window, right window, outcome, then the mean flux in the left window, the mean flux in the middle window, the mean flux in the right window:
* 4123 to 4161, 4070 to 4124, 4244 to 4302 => -0.11 mag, 25.8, 28.1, 24.2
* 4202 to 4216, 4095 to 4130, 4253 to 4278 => -0.04 mag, 26.3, 25.7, 23.9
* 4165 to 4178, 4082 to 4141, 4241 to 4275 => -0.11 mag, 26.3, 28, 23.5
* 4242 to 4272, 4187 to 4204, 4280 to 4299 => 0.09 mag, 28.6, 24.2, 25.4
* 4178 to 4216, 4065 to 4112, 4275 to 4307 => -0.12 mag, 25.6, 28.4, 25.1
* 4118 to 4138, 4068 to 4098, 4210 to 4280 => -0.07 mag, 26.1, 26.1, 20.1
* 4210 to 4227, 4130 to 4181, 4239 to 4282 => 0.48 mag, 28.6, 16.5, 23.5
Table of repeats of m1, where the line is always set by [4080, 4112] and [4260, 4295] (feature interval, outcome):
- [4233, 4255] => 3.53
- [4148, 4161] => -3.21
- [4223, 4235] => 7.25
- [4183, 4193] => -1.08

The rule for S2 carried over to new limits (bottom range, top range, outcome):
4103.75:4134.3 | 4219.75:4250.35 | 0.65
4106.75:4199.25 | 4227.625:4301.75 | 0.84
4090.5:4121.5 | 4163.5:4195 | 1.16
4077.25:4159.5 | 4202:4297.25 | 0.86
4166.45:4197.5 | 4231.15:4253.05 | 0.73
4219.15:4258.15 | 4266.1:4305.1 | 1.45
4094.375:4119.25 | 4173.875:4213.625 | 1.15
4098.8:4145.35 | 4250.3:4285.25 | 1.02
